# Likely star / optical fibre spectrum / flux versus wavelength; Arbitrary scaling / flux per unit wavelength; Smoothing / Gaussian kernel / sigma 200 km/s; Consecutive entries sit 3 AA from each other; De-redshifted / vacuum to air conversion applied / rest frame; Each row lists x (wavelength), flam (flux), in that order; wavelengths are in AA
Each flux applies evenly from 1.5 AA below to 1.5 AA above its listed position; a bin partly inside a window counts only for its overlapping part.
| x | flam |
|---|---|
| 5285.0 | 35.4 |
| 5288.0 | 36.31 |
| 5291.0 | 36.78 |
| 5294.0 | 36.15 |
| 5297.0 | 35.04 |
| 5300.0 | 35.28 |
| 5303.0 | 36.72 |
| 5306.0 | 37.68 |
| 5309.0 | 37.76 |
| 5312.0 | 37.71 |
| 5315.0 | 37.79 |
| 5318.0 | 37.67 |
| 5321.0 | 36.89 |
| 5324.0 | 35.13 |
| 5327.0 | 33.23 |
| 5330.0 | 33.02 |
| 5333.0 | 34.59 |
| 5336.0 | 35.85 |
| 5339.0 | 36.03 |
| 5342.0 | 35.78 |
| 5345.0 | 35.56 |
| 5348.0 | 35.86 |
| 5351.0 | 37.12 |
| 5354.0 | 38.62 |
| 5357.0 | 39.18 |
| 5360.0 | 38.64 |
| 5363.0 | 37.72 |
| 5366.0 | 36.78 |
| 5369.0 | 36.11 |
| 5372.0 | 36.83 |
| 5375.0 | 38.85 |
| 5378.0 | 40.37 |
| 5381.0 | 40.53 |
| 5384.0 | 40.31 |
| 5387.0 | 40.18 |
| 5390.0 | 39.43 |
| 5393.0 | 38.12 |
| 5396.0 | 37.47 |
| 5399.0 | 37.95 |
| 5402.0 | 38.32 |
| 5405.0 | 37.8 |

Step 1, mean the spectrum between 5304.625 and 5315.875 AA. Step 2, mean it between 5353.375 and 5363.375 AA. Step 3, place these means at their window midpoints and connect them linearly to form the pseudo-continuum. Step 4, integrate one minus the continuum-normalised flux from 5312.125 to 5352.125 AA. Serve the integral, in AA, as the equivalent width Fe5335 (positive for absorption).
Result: 2.5 AA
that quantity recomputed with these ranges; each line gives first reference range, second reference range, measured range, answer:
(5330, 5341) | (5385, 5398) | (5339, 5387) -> -1.2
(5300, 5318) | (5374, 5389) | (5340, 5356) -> 0.9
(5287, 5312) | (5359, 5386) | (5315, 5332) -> 0.8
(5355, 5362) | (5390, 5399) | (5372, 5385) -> -0.4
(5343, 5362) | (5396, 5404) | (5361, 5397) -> -0.8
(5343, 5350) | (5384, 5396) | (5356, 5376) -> -0.2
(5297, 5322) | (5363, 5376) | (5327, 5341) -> 0.9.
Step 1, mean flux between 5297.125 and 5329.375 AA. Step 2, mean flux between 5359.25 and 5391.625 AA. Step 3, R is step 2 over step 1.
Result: 1.06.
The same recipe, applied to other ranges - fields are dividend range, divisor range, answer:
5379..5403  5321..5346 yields 1.12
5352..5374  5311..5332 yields 1.05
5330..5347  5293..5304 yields 0.99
